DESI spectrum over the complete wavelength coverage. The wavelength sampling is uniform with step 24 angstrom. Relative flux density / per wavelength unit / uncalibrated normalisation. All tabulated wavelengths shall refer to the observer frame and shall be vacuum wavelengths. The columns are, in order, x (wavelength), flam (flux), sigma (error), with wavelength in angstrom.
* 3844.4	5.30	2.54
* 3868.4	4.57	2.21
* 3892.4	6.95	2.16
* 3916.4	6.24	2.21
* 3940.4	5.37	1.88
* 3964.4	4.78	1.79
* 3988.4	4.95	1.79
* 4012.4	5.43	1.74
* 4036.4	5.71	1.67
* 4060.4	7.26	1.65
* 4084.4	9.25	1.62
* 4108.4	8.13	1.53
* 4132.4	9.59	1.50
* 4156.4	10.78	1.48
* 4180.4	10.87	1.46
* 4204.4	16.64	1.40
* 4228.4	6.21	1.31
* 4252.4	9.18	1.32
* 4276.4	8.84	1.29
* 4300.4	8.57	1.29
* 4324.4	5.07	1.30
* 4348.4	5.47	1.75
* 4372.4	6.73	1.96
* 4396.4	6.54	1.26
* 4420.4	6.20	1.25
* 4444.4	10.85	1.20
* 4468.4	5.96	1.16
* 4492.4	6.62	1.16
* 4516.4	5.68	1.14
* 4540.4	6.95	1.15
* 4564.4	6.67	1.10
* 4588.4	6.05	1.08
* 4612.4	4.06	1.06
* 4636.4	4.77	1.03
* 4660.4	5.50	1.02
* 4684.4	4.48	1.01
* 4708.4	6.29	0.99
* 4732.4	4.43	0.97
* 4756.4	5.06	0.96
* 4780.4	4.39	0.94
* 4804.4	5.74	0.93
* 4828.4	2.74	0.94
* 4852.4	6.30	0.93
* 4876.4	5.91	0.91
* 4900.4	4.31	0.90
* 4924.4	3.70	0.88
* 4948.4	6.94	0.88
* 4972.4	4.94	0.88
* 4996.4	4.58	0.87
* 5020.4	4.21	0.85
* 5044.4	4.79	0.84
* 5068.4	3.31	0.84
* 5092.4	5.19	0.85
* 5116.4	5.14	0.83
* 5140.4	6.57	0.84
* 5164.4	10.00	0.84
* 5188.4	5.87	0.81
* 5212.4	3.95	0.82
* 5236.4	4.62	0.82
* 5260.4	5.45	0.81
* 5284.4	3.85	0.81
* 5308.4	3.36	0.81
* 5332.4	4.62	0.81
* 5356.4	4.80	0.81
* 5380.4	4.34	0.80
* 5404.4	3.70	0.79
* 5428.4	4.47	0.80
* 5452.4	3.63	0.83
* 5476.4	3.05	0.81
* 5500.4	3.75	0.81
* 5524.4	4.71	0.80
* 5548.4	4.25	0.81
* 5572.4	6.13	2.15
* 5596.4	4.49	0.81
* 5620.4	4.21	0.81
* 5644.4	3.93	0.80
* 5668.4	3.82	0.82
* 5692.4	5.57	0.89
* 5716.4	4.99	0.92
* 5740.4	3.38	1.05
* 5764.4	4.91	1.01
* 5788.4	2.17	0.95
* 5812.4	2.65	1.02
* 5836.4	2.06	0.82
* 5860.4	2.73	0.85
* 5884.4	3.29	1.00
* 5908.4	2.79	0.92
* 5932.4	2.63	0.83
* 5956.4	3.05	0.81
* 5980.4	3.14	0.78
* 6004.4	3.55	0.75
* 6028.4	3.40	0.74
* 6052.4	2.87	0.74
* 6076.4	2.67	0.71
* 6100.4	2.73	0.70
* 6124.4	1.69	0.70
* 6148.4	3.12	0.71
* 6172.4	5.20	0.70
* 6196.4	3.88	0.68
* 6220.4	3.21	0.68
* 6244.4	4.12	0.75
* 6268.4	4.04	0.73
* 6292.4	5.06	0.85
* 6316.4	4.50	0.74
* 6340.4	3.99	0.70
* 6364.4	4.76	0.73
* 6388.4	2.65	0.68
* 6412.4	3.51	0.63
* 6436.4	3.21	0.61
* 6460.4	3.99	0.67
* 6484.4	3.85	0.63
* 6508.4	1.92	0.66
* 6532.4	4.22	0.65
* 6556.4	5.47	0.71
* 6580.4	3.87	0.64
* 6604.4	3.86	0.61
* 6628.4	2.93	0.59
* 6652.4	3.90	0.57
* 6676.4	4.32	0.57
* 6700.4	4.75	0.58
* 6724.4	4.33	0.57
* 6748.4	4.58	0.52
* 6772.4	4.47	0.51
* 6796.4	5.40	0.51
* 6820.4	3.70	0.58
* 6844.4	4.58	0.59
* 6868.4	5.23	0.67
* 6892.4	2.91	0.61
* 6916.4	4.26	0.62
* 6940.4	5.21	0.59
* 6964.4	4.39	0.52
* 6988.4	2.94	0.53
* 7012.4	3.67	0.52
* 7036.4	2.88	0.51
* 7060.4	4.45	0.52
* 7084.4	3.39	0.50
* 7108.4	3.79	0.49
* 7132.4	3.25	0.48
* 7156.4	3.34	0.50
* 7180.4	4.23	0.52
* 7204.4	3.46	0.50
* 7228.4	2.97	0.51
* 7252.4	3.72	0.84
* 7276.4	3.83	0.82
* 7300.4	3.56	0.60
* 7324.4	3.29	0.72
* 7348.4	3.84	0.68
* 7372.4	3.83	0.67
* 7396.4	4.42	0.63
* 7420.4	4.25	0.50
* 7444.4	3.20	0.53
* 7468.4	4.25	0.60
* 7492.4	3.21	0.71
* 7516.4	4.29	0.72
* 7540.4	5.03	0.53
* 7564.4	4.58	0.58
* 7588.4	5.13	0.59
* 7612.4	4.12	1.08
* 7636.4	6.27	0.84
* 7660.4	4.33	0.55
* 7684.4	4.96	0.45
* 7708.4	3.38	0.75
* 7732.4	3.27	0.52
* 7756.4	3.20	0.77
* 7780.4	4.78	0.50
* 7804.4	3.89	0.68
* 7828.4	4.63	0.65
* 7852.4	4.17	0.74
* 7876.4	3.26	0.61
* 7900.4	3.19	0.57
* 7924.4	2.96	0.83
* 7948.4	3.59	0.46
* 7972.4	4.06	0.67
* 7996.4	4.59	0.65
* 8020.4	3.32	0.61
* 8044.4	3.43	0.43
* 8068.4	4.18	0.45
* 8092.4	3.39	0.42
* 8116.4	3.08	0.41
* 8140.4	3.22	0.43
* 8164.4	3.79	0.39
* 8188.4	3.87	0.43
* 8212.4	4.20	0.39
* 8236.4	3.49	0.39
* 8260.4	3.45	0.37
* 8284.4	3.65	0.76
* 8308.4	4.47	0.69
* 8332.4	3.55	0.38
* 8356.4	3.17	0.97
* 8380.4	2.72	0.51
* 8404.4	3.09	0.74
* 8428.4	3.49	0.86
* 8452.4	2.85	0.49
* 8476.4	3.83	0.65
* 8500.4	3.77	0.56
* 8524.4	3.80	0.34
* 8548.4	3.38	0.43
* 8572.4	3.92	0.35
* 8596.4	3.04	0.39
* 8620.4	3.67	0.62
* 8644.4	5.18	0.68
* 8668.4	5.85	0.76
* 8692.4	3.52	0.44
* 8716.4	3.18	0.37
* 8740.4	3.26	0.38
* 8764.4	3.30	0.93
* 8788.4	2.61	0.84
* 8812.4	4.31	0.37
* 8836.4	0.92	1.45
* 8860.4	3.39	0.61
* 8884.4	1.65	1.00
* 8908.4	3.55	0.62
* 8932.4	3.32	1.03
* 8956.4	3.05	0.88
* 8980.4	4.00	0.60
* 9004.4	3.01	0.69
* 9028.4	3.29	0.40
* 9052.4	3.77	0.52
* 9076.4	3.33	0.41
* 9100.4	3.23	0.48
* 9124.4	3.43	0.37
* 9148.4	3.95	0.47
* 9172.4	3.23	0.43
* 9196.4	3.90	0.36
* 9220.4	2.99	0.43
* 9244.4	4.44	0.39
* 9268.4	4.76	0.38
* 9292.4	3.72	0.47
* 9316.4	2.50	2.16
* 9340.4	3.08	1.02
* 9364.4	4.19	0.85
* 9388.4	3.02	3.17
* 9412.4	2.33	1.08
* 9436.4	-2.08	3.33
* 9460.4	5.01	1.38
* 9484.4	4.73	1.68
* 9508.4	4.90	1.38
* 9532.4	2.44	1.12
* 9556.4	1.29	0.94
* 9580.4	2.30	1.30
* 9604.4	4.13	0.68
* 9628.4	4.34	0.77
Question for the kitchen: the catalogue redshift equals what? 1.72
